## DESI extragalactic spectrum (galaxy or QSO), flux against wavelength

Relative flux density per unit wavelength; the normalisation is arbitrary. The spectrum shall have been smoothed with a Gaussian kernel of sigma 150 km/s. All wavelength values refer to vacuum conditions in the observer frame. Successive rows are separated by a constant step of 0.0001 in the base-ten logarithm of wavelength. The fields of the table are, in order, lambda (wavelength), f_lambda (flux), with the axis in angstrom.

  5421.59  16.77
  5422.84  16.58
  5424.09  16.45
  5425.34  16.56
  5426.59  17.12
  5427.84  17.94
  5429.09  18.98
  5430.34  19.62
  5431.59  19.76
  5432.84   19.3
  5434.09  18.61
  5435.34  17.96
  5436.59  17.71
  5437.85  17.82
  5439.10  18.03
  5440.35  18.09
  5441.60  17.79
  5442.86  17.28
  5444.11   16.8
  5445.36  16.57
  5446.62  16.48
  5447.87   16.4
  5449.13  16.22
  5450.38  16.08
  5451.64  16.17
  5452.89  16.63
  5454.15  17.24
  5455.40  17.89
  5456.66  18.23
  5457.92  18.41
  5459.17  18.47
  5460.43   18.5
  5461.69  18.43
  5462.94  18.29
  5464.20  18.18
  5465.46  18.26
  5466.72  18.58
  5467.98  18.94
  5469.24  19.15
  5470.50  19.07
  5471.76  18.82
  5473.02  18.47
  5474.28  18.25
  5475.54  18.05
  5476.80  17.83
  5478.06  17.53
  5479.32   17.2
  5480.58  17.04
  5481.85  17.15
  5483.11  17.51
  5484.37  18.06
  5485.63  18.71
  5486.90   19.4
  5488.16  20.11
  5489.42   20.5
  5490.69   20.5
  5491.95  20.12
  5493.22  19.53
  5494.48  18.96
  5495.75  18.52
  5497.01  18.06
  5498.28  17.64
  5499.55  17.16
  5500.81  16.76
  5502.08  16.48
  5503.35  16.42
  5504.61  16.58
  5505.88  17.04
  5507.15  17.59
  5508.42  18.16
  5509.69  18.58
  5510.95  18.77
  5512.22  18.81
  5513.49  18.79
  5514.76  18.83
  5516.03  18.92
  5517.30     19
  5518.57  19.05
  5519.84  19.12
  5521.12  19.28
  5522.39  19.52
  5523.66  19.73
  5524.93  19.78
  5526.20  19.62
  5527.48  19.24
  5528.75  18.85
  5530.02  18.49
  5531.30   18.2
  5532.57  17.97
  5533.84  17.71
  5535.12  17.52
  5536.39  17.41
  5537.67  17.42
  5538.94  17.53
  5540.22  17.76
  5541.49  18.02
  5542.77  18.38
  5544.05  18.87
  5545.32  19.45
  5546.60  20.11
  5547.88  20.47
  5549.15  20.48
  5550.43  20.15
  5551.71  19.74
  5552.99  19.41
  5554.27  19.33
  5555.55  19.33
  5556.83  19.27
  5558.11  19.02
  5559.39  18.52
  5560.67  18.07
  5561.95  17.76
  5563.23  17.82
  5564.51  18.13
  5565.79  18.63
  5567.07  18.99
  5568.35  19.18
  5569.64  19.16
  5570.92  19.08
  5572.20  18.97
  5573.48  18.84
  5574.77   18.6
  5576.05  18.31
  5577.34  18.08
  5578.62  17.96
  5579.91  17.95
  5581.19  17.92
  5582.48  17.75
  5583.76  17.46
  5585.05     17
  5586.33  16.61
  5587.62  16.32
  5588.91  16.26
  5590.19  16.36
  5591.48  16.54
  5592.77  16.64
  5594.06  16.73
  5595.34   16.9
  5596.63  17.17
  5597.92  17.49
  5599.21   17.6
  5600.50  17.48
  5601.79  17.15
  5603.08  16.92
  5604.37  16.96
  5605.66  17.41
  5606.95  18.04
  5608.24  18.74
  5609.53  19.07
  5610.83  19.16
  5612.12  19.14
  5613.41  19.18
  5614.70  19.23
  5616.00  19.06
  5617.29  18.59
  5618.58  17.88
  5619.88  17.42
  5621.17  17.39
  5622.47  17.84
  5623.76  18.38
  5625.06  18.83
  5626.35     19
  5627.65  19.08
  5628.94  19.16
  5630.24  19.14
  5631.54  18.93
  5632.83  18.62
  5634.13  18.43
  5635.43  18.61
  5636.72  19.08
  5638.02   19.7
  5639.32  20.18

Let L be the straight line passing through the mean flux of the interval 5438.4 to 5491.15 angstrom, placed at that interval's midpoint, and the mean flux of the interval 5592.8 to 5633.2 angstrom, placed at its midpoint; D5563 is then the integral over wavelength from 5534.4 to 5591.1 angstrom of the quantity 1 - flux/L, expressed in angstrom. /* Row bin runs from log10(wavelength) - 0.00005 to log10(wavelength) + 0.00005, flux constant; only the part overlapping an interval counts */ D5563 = -0.9 angstrom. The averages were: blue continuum 18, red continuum 18.2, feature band 18.4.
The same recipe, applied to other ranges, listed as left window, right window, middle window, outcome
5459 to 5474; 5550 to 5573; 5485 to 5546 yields 0.76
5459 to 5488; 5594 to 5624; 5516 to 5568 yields -2.02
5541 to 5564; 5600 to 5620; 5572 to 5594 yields 1.42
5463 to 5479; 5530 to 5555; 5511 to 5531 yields -0.52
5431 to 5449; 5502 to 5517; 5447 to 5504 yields -0.72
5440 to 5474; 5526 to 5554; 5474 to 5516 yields 0.01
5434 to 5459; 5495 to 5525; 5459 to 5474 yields -0.84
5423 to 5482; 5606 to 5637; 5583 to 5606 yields 1.96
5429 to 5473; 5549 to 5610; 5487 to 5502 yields -0.70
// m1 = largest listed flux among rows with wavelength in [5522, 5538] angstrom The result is 19.78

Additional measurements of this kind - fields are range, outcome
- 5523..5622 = 20.48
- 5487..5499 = 20.5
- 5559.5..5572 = 19.18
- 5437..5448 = 18.09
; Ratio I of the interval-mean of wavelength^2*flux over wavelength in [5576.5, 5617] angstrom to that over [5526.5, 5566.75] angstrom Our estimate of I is 0.96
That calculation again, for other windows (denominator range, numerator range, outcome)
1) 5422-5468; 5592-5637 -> 1.09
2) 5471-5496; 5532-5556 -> 1.03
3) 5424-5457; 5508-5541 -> 1.09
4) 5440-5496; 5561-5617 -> 1.03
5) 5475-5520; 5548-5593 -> 1.03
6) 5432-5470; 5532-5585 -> 1.09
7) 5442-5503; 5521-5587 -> 1.07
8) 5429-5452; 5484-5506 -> 1.06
